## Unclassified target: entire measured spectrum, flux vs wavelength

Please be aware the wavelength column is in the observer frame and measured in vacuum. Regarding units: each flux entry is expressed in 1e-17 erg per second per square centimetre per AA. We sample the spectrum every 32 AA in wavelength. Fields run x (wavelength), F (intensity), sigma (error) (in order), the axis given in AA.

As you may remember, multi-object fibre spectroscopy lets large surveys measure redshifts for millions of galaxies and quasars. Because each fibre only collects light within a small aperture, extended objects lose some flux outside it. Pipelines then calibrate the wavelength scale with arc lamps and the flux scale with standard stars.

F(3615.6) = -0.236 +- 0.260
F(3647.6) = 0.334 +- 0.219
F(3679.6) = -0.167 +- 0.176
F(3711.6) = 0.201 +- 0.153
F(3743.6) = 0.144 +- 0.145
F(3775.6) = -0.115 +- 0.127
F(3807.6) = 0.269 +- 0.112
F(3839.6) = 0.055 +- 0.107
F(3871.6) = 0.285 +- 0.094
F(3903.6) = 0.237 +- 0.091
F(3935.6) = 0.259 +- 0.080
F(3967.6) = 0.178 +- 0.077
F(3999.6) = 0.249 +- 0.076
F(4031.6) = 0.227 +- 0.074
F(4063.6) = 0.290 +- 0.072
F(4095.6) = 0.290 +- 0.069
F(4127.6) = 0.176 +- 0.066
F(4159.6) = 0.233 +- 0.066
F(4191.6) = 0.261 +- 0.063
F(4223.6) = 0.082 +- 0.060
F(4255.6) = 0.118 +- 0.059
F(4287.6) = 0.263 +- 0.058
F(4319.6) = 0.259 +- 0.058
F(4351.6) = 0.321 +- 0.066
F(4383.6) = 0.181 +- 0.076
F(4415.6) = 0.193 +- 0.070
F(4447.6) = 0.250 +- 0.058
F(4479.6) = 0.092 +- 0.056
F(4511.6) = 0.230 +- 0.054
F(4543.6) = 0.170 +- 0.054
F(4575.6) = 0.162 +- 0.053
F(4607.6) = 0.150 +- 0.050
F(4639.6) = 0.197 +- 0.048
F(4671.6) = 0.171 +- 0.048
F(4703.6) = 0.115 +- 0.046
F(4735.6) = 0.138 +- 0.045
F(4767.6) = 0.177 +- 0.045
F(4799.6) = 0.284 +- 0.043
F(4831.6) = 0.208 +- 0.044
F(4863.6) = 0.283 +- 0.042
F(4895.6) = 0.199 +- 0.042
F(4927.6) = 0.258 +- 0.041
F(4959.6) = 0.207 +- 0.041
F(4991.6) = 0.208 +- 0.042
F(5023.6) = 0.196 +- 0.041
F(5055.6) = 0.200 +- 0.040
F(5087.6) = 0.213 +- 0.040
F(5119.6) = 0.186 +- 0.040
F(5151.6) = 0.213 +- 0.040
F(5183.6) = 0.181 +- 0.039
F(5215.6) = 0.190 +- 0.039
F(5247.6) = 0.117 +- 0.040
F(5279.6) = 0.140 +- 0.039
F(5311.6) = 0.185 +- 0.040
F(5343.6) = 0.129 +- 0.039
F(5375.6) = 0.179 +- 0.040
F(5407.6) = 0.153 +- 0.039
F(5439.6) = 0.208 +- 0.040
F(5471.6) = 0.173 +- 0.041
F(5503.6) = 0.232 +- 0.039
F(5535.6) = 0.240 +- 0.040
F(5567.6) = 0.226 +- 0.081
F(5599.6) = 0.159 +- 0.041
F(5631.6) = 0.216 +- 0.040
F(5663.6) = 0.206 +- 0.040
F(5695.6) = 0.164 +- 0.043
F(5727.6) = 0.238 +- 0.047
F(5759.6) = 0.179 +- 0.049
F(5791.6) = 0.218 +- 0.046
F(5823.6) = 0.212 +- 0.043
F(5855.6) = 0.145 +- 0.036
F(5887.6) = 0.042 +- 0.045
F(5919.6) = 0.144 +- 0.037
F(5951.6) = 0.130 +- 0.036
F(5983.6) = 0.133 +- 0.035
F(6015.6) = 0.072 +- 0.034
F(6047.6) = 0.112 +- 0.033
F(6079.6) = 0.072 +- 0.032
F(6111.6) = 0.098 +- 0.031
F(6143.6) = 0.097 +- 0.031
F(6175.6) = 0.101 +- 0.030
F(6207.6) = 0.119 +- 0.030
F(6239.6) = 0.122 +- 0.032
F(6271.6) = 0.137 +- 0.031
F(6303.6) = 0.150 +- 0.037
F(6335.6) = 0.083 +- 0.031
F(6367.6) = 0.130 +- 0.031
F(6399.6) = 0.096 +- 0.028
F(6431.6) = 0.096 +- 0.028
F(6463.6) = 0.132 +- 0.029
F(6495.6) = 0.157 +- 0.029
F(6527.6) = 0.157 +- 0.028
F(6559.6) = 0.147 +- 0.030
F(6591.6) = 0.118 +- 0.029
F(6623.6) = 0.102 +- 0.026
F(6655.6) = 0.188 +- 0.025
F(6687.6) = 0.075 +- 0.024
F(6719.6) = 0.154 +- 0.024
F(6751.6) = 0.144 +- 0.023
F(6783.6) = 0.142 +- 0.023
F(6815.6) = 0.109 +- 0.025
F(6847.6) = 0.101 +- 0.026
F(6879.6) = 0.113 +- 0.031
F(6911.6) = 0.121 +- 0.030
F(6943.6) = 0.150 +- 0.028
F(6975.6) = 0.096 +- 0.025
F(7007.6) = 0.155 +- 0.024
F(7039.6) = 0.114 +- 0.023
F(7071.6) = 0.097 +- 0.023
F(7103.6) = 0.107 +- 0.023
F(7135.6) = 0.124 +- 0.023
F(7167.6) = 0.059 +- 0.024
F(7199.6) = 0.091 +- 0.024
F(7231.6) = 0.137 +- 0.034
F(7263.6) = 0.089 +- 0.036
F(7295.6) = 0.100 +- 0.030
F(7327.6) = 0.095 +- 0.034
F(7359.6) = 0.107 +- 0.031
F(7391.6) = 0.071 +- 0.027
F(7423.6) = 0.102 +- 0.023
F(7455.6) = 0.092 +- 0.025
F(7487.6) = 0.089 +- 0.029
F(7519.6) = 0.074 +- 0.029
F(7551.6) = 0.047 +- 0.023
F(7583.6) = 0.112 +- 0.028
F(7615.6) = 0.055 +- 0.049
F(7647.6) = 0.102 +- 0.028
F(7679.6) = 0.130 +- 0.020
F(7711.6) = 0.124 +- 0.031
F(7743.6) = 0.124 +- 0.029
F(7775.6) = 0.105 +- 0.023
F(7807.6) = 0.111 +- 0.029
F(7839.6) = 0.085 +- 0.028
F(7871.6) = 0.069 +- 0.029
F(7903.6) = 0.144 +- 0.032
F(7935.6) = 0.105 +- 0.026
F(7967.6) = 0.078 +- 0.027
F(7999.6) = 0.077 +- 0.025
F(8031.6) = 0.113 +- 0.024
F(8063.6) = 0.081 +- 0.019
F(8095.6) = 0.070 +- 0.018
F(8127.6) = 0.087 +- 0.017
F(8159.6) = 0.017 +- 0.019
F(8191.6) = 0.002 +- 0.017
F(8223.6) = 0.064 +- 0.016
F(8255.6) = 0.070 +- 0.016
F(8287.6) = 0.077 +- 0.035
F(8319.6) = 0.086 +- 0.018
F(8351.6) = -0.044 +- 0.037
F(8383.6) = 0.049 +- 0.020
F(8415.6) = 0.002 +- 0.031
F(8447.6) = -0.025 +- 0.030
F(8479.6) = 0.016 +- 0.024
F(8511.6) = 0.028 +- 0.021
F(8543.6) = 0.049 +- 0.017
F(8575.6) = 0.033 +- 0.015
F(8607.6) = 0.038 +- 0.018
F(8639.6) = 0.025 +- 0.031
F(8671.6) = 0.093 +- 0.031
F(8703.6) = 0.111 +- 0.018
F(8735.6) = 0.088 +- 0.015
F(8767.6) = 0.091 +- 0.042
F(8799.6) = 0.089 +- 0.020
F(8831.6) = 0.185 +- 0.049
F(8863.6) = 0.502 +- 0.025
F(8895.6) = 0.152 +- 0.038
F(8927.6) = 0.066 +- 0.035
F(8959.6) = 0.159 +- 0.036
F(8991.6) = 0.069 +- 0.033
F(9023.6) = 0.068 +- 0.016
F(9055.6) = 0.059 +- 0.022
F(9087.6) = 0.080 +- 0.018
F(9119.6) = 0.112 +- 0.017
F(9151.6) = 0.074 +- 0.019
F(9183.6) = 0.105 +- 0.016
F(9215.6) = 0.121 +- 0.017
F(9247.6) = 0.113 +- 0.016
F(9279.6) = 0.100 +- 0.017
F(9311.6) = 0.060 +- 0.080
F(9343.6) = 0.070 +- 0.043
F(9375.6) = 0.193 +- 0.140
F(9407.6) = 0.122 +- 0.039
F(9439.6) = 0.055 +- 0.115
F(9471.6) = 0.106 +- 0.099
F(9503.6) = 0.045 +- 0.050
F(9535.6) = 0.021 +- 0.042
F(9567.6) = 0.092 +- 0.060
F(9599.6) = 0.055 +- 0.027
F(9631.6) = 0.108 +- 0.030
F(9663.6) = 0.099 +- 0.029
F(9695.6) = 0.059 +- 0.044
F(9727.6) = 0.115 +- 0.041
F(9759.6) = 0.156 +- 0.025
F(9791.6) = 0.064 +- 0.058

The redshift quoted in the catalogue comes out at 1.377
